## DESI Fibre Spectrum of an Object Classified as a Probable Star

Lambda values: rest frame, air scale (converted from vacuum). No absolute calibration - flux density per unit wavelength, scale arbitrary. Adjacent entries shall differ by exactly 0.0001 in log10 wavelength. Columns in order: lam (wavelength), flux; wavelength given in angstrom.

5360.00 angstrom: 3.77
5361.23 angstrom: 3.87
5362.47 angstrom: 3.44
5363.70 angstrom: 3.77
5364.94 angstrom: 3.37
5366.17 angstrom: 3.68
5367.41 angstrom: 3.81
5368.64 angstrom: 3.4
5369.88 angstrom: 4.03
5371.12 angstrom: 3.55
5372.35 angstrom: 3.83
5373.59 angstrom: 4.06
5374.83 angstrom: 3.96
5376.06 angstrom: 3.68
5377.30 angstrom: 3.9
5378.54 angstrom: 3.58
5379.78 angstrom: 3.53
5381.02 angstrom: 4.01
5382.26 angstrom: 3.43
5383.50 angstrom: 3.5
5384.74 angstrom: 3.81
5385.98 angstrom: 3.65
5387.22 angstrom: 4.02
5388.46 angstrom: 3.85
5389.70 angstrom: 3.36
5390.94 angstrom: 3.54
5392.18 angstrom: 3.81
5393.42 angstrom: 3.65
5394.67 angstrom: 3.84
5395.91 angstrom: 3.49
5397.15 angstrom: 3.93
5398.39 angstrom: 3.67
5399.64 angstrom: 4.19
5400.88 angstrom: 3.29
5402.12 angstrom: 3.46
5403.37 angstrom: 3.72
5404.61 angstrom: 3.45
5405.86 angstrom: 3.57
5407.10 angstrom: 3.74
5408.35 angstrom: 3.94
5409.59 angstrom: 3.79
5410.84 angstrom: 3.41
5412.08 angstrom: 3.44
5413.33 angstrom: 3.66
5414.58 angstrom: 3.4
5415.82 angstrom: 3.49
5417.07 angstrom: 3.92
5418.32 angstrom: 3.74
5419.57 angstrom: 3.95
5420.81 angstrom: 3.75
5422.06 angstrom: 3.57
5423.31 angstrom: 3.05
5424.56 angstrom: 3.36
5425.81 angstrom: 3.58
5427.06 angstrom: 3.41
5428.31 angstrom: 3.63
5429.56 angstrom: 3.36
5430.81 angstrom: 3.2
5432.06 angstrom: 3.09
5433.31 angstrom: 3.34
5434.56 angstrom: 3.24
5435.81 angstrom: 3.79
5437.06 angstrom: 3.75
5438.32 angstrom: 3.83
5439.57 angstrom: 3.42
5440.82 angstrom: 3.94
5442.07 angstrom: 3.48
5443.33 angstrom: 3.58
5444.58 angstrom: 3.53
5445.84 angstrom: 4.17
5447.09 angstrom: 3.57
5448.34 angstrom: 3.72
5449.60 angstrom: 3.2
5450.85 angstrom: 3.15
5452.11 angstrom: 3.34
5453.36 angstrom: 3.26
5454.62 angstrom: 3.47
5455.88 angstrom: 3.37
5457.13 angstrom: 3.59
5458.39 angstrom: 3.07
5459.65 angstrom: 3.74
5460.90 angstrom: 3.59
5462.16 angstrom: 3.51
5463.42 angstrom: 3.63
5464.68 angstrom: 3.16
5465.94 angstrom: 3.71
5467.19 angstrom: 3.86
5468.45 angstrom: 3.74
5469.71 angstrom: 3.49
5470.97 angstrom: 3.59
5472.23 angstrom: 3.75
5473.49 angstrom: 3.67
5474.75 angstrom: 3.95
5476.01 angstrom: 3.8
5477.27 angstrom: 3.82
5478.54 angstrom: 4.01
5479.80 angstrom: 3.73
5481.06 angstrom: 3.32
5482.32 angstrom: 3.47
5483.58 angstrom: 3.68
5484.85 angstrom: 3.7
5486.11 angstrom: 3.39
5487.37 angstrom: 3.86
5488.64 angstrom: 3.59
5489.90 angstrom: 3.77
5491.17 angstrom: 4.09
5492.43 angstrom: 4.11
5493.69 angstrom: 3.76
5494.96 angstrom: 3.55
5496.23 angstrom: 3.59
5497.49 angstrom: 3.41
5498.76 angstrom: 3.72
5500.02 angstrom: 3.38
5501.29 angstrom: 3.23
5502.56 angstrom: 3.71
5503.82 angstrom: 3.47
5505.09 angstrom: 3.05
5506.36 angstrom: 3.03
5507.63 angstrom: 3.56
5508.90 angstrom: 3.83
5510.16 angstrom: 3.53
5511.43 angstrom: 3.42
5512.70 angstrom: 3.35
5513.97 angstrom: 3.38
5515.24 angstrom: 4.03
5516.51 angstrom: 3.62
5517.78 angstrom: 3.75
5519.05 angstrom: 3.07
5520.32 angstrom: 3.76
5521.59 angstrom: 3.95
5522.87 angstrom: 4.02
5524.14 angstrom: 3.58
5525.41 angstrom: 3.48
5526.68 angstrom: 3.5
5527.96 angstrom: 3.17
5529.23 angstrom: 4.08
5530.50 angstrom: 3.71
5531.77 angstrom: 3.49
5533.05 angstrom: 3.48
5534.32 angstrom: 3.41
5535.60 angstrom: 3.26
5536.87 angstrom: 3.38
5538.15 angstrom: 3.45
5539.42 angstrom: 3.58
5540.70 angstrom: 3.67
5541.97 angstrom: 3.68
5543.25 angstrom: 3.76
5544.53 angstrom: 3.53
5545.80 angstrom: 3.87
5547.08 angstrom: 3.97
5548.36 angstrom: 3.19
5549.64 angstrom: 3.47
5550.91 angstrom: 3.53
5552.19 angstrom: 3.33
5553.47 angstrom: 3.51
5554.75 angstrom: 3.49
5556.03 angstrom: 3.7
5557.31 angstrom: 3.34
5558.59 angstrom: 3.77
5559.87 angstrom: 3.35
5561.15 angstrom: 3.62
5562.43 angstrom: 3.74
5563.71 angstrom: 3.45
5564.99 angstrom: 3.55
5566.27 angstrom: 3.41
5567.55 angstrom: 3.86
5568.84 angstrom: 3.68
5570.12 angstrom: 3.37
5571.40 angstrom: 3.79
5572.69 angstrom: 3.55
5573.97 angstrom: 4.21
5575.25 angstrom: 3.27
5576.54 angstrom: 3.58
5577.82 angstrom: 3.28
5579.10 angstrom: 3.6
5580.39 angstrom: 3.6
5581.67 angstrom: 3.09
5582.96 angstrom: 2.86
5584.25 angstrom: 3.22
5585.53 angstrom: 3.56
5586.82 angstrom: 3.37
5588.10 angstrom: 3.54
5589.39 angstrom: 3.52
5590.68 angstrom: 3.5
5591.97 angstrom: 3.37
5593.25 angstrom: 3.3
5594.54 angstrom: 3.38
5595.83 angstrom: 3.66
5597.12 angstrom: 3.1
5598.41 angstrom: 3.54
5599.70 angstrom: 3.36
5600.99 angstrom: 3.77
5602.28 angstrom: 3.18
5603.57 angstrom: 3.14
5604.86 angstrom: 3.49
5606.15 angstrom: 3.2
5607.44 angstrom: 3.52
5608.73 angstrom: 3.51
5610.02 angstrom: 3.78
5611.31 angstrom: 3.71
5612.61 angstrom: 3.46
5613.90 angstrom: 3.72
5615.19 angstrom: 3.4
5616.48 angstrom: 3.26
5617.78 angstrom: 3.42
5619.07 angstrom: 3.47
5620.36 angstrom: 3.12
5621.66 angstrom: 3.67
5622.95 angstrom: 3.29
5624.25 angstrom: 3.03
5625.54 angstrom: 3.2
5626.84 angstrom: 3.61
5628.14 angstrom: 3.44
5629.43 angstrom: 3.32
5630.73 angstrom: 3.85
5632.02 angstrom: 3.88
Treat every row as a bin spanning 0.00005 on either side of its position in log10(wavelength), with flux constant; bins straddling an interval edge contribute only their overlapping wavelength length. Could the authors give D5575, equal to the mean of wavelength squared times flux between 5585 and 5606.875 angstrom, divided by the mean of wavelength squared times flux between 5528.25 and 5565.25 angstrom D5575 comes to 0.97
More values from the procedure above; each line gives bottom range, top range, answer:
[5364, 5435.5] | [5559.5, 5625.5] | 1.02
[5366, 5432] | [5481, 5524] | 1.02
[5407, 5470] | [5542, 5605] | 1.04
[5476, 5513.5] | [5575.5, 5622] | 0.99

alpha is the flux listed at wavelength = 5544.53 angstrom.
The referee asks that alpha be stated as 3.53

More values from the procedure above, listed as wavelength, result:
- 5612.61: 3.46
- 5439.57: 3.42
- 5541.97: 3.68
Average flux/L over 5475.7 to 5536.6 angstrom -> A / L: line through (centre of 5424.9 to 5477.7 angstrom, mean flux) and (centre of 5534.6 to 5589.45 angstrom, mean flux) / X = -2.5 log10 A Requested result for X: -0.02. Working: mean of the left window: 3.55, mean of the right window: 3.52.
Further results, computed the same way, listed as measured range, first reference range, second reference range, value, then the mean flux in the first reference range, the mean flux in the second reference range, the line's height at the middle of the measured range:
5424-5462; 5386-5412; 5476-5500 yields 0.06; 3.68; 3.69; 3.69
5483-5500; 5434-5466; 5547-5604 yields -0.06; 3.53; 3.48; 3.51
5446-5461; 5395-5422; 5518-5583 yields 0.06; 3.67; 3.56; 3.63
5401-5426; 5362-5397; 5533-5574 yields 0.02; 3.7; 3.57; 3.68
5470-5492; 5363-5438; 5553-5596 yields -0.04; 3.63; 3.5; 3.57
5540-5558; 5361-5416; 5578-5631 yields -0.03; 3.68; 3.41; 3.48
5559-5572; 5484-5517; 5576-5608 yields -0.04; 3.58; 3.39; 3.44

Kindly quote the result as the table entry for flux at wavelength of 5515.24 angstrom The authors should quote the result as 4.03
